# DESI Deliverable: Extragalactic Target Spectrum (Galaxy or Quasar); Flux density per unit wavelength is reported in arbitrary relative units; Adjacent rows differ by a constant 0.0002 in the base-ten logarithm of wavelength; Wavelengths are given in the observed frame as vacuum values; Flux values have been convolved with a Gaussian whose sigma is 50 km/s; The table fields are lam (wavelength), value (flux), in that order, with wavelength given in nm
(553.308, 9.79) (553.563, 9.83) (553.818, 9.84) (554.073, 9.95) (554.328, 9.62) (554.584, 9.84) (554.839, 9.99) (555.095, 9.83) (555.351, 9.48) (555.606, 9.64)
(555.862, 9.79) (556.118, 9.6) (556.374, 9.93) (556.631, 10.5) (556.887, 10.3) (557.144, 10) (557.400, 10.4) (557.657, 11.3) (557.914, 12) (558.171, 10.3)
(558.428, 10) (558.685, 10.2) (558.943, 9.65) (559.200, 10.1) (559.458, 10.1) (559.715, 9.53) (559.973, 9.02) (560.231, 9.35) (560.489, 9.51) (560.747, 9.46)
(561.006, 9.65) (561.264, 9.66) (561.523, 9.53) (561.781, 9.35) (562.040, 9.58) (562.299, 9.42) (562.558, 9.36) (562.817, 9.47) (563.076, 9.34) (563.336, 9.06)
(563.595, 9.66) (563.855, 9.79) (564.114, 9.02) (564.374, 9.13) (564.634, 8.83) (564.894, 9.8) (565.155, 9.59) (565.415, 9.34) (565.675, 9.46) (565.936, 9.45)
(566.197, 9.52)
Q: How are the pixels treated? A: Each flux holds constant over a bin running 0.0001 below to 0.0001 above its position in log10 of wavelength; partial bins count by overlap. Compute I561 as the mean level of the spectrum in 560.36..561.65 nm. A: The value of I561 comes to 9.56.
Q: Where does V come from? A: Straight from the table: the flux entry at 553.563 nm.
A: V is 9.83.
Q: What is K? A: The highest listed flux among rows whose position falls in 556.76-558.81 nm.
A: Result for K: 12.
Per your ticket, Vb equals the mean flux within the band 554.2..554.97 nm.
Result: 9.81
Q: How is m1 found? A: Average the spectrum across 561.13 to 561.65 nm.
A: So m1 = 9.59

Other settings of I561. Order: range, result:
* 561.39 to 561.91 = 9.44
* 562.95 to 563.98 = 9.46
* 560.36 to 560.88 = 9.48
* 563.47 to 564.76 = 9.29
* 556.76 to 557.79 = 10.5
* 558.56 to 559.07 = 9.91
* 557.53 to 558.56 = 10.9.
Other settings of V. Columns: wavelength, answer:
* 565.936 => 9.45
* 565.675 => 9.46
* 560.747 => 9.46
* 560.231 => 9.35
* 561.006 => 9.65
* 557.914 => 12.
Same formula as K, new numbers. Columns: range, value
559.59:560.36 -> 9.53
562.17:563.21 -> 9.47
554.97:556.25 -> 9.83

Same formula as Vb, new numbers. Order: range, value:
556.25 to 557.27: 10.2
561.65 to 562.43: 9.45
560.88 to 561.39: 9.66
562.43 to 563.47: 9.31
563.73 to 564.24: 9.42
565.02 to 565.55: 9.47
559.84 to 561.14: 9.4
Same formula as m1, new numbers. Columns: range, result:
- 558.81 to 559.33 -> 9.87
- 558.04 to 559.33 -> 10.1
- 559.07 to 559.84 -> 9.92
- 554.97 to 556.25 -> 9.67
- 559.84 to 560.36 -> 9.18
